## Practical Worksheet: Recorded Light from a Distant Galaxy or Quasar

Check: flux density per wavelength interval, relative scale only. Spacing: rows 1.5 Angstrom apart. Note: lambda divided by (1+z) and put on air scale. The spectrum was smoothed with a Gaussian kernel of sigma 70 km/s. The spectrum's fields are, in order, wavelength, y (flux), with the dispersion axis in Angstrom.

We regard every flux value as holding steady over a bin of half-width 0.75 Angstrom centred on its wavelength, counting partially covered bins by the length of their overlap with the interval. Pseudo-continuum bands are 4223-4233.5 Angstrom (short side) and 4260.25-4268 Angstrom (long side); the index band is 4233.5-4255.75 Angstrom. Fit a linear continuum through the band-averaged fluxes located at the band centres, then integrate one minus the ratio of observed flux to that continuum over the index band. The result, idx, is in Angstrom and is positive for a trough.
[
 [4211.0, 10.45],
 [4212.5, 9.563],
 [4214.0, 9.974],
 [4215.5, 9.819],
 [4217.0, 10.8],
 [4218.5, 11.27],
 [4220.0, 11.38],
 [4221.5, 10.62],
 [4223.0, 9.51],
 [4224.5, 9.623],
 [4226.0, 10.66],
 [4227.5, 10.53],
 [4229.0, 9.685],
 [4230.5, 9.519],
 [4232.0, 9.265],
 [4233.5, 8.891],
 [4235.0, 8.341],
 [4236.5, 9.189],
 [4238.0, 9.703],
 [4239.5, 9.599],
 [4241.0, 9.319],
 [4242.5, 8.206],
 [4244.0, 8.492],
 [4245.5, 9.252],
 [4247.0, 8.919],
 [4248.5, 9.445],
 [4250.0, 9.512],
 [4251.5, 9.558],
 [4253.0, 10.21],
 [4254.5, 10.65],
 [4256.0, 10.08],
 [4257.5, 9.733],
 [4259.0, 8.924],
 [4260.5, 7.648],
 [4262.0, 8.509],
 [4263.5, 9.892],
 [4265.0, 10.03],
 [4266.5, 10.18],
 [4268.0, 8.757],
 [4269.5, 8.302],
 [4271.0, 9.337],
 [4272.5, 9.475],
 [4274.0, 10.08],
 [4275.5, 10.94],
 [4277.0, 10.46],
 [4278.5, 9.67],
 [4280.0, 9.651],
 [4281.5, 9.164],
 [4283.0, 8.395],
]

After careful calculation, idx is 0.6 Angstrom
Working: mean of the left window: 9.78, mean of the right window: 9.31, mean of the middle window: 9.32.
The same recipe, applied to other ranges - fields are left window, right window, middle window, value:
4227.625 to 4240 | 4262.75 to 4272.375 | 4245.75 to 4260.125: -0.3 Angstrom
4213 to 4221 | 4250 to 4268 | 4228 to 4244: 1.5 Angstrom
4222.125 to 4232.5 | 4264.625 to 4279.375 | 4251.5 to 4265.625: 0.3 Angstrom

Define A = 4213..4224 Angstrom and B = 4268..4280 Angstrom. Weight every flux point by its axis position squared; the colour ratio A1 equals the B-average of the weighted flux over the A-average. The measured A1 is 0.95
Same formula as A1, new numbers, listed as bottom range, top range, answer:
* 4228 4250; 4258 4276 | 1.03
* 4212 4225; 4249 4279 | 0.95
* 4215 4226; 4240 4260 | 0.91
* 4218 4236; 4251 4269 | 0.97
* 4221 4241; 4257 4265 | 0.95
